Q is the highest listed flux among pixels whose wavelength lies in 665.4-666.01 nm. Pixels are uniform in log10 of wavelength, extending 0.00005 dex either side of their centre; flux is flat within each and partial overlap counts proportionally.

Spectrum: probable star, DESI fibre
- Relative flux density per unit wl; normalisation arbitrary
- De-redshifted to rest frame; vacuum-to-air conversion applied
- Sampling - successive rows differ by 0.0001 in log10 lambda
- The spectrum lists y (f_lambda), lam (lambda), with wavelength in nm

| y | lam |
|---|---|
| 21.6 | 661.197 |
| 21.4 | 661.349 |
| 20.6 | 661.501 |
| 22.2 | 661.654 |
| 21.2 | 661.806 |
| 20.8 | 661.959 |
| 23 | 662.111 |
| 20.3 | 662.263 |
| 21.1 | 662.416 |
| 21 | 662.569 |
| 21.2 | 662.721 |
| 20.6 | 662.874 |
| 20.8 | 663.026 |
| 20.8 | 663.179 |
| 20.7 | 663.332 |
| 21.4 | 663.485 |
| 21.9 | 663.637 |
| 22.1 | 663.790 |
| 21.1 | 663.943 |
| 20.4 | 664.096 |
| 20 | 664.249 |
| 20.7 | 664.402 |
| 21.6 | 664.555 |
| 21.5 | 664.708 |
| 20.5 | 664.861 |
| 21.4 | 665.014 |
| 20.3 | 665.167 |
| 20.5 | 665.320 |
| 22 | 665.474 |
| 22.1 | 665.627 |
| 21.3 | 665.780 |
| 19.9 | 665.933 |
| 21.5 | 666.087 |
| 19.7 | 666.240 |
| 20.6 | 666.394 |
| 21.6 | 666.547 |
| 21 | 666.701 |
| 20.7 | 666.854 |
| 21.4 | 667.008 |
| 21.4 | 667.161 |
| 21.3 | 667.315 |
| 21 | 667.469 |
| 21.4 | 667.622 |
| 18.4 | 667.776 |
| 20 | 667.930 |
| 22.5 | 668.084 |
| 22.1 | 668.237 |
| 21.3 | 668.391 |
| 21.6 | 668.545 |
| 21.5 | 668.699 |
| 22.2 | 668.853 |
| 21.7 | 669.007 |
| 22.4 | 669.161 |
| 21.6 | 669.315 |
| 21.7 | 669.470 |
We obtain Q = 22.1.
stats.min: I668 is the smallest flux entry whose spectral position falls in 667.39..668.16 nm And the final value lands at 18.4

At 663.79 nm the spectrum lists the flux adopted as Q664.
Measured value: 22.1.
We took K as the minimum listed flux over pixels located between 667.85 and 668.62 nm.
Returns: 20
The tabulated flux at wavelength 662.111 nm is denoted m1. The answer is 23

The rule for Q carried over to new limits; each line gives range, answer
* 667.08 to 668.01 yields 21.4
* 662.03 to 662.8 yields 23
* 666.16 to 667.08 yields 21.6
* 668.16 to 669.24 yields 22.4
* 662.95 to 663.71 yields 21.9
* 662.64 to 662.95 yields 21.2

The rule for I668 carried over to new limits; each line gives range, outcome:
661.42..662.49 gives 20.3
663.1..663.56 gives 20.7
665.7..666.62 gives 19.7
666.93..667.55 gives 21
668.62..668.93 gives 21.5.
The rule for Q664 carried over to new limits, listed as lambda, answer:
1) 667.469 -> 21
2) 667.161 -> 21.4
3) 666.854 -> 20.7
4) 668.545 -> 21.6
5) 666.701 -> 21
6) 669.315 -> 21.6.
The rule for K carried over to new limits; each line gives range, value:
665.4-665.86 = 21.3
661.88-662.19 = 20.8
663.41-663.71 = 21.4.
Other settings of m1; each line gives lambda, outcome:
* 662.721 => 21.2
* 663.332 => 20.7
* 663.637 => 21.9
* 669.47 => 21.7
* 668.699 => 21.5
